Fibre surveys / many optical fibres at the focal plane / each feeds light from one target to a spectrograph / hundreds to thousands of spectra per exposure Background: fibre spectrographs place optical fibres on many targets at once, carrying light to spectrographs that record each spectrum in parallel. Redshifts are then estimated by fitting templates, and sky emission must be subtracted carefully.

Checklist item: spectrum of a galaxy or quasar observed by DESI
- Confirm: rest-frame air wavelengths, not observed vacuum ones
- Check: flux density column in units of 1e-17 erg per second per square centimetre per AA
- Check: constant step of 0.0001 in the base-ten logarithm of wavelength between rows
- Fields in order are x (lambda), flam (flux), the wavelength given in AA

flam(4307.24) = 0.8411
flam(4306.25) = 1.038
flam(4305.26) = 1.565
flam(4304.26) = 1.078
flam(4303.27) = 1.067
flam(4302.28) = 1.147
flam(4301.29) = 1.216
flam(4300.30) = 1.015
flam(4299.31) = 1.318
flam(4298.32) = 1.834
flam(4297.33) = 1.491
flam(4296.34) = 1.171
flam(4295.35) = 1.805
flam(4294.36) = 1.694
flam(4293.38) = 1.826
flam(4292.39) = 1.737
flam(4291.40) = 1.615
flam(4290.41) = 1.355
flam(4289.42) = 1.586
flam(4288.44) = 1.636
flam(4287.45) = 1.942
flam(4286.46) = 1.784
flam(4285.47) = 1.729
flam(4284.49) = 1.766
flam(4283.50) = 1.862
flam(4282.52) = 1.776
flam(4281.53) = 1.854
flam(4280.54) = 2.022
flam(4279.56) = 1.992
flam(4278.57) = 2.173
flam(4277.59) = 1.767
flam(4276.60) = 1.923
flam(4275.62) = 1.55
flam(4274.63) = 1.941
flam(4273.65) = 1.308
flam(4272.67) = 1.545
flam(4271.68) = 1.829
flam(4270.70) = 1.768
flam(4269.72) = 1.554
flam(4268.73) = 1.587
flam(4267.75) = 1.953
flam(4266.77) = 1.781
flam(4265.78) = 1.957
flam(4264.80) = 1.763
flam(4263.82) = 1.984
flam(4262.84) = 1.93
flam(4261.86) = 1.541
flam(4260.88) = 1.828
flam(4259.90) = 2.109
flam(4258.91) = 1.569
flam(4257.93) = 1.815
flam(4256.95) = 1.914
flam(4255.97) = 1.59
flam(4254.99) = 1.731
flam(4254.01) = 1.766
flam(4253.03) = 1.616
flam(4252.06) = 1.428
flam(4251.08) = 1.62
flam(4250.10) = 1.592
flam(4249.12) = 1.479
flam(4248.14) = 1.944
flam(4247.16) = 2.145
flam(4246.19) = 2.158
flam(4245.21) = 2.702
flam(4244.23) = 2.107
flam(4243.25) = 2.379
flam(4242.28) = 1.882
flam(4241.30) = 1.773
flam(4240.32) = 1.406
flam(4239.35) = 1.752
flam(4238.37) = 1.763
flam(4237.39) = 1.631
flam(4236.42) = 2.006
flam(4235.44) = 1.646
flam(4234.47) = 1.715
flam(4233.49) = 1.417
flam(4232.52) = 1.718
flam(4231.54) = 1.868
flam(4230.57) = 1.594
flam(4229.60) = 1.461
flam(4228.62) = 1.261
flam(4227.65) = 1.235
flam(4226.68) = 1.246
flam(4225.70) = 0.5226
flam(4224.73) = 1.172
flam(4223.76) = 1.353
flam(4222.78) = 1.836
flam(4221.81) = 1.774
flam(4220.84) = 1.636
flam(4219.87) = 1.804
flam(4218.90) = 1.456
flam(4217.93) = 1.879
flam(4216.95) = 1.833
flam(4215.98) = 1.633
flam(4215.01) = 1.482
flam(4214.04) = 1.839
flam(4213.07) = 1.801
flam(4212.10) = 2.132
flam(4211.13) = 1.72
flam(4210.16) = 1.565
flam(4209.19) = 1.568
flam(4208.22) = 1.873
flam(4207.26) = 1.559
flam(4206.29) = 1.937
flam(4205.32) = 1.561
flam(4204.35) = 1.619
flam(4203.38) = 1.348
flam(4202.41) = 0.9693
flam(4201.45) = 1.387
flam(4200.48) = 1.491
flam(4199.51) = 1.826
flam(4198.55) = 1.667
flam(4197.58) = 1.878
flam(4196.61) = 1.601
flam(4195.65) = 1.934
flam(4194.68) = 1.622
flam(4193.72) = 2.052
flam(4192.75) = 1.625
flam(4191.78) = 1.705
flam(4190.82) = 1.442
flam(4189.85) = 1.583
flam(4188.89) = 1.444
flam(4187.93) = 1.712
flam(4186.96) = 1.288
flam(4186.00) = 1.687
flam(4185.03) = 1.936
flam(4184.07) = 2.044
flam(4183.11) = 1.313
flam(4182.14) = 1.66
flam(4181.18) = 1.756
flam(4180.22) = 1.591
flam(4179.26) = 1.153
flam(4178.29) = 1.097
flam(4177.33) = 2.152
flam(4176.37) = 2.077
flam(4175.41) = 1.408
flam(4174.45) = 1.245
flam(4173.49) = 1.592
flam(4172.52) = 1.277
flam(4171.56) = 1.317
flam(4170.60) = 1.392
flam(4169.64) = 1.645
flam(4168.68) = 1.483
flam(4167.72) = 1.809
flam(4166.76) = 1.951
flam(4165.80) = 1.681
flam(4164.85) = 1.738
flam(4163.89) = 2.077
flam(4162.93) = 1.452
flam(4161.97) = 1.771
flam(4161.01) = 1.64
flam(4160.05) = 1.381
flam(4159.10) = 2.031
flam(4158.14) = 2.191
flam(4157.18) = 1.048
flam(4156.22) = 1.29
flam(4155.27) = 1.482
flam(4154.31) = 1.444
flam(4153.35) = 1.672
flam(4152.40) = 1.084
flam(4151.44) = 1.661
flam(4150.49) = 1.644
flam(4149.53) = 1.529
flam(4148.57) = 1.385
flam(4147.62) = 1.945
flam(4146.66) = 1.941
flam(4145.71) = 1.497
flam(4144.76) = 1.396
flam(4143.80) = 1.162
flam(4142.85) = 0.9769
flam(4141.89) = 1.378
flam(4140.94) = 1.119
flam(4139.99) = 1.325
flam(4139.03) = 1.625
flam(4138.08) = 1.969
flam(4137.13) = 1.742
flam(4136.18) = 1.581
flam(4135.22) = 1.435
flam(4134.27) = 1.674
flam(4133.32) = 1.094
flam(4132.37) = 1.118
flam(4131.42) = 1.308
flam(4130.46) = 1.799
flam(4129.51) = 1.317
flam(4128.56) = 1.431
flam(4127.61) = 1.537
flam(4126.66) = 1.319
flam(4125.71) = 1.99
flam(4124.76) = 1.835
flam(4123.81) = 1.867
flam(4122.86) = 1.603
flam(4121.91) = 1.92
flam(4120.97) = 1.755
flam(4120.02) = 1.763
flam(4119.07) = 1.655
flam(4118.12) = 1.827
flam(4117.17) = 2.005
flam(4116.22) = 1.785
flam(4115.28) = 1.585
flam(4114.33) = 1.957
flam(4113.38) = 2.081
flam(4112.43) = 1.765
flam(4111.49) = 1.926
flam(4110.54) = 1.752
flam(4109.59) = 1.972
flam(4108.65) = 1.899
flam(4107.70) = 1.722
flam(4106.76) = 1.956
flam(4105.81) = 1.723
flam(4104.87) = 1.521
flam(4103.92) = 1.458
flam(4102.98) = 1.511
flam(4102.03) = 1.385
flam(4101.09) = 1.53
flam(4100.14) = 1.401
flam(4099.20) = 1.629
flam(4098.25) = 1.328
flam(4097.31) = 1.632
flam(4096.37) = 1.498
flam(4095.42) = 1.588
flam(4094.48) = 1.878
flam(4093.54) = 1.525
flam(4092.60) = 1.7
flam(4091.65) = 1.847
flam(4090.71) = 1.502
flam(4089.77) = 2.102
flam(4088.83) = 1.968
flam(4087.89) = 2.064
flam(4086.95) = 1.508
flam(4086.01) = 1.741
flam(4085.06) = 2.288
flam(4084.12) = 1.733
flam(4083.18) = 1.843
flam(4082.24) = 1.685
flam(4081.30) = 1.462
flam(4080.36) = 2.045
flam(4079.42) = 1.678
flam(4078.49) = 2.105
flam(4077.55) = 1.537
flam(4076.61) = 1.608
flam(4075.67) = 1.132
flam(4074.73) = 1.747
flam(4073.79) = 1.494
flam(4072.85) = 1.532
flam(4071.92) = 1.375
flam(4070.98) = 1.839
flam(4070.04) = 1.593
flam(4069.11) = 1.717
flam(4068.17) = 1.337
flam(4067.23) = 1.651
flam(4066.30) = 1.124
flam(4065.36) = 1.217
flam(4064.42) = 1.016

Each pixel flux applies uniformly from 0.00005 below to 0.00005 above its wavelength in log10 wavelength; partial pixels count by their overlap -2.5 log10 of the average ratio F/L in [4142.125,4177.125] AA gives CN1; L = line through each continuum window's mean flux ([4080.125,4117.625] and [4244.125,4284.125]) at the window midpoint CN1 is 0.13 mag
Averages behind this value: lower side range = 1.74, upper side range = 1.81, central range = 1.57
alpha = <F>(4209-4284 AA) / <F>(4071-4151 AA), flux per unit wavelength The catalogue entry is 1.05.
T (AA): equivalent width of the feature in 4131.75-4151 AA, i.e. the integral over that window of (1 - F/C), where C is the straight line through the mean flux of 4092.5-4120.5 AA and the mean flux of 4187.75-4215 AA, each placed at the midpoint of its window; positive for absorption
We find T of 2.4 AA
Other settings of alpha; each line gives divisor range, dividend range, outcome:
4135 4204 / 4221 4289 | 1.10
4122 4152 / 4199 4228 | 1.03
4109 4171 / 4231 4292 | 1.10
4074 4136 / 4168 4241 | 0.95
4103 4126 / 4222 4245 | 0.90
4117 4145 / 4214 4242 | 1.02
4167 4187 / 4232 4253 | 1.15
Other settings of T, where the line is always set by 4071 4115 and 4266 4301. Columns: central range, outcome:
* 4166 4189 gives 1.5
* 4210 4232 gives 1.7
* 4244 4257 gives -1.0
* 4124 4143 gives 2.3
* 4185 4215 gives 0.9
